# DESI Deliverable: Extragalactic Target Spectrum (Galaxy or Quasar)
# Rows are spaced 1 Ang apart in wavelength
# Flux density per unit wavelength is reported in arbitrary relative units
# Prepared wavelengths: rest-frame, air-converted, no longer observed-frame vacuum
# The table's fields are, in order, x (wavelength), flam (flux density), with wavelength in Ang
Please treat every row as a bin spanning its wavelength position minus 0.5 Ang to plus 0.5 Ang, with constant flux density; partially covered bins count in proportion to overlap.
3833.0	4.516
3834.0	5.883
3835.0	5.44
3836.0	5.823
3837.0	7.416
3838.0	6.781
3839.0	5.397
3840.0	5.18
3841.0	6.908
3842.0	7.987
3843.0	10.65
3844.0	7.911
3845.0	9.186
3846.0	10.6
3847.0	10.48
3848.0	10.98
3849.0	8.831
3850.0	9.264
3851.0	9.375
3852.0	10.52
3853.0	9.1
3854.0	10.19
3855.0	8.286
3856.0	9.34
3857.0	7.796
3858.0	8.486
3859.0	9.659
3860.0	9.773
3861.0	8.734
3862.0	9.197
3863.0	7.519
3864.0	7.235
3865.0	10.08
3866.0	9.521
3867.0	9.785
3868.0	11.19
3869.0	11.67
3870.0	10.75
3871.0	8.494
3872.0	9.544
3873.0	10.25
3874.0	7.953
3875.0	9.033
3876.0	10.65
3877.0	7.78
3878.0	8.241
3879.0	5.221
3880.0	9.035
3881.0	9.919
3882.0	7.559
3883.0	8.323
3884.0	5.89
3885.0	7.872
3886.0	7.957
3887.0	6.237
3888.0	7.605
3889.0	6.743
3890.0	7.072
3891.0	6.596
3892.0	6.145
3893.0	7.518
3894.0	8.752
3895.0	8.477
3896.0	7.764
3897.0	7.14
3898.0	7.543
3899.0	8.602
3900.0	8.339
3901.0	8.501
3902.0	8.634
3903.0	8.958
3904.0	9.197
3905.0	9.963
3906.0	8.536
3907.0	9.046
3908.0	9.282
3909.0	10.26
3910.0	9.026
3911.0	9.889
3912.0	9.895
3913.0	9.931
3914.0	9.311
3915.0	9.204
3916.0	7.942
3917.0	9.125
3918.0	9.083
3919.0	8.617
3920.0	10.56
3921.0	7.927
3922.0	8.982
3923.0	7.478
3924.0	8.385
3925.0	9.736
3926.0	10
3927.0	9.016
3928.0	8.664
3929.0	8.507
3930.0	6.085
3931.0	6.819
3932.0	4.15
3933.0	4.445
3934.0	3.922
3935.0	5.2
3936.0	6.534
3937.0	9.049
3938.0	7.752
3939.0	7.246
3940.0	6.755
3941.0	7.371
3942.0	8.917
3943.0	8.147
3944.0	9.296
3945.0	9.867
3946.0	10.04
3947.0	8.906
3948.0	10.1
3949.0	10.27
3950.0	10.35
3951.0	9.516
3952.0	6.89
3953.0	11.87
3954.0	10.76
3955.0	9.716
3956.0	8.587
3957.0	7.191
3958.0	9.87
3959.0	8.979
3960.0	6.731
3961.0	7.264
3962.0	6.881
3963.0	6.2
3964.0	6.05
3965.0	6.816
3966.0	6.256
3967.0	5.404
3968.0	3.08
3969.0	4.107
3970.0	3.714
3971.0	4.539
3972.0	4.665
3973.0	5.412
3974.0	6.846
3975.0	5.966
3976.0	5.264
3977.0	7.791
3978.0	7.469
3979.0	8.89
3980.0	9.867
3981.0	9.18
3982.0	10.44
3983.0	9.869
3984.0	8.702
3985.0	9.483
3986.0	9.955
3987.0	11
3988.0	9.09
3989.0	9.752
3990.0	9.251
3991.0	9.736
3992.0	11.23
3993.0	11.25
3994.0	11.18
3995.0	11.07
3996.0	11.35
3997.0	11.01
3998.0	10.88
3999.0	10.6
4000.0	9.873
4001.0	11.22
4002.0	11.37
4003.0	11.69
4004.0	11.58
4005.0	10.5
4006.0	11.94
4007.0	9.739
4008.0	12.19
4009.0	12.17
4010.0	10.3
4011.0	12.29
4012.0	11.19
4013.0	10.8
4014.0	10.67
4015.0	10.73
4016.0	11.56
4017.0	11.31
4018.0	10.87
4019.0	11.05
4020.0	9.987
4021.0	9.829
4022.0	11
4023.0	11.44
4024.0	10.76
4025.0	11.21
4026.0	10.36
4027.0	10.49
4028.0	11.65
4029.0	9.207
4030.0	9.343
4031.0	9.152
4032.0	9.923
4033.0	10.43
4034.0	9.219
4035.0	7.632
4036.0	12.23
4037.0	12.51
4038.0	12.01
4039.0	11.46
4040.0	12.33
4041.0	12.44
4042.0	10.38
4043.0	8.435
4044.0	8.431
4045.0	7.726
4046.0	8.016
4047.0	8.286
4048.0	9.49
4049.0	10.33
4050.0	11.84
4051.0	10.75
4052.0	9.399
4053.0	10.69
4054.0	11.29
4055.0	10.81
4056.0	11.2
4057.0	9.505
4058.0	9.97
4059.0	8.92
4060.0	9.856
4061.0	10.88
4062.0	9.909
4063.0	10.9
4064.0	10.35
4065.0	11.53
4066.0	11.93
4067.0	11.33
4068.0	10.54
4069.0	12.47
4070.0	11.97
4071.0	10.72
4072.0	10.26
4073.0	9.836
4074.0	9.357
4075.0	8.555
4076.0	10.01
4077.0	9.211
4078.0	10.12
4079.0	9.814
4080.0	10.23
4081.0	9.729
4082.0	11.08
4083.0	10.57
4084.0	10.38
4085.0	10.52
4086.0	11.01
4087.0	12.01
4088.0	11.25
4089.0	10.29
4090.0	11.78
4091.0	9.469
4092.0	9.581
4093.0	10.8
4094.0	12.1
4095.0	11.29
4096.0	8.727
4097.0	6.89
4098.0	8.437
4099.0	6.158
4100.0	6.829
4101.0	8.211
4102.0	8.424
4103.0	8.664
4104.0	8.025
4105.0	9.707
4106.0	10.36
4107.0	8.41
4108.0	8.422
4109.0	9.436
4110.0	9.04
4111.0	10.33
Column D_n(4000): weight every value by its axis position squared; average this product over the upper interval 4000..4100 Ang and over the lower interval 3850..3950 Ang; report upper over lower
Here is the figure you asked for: 1.32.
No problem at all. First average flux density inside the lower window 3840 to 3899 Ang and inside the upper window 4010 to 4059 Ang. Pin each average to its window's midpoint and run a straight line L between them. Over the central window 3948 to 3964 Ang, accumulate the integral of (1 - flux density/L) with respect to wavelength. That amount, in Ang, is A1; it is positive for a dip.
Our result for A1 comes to 1.5 Ang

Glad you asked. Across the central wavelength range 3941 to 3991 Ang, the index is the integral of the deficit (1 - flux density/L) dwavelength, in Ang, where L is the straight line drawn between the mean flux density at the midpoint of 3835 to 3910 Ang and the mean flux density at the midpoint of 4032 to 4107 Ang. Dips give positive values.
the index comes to 6.4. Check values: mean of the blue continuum 8.53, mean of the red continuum 10.1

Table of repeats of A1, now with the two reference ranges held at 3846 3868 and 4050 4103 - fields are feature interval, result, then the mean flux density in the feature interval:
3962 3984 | 7.09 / 6.62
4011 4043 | -2.47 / 10.7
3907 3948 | 5.43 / 8.31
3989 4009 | -2.17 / 10.9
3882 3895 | 2.97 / 7.29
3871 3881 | 0.75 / 8.69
